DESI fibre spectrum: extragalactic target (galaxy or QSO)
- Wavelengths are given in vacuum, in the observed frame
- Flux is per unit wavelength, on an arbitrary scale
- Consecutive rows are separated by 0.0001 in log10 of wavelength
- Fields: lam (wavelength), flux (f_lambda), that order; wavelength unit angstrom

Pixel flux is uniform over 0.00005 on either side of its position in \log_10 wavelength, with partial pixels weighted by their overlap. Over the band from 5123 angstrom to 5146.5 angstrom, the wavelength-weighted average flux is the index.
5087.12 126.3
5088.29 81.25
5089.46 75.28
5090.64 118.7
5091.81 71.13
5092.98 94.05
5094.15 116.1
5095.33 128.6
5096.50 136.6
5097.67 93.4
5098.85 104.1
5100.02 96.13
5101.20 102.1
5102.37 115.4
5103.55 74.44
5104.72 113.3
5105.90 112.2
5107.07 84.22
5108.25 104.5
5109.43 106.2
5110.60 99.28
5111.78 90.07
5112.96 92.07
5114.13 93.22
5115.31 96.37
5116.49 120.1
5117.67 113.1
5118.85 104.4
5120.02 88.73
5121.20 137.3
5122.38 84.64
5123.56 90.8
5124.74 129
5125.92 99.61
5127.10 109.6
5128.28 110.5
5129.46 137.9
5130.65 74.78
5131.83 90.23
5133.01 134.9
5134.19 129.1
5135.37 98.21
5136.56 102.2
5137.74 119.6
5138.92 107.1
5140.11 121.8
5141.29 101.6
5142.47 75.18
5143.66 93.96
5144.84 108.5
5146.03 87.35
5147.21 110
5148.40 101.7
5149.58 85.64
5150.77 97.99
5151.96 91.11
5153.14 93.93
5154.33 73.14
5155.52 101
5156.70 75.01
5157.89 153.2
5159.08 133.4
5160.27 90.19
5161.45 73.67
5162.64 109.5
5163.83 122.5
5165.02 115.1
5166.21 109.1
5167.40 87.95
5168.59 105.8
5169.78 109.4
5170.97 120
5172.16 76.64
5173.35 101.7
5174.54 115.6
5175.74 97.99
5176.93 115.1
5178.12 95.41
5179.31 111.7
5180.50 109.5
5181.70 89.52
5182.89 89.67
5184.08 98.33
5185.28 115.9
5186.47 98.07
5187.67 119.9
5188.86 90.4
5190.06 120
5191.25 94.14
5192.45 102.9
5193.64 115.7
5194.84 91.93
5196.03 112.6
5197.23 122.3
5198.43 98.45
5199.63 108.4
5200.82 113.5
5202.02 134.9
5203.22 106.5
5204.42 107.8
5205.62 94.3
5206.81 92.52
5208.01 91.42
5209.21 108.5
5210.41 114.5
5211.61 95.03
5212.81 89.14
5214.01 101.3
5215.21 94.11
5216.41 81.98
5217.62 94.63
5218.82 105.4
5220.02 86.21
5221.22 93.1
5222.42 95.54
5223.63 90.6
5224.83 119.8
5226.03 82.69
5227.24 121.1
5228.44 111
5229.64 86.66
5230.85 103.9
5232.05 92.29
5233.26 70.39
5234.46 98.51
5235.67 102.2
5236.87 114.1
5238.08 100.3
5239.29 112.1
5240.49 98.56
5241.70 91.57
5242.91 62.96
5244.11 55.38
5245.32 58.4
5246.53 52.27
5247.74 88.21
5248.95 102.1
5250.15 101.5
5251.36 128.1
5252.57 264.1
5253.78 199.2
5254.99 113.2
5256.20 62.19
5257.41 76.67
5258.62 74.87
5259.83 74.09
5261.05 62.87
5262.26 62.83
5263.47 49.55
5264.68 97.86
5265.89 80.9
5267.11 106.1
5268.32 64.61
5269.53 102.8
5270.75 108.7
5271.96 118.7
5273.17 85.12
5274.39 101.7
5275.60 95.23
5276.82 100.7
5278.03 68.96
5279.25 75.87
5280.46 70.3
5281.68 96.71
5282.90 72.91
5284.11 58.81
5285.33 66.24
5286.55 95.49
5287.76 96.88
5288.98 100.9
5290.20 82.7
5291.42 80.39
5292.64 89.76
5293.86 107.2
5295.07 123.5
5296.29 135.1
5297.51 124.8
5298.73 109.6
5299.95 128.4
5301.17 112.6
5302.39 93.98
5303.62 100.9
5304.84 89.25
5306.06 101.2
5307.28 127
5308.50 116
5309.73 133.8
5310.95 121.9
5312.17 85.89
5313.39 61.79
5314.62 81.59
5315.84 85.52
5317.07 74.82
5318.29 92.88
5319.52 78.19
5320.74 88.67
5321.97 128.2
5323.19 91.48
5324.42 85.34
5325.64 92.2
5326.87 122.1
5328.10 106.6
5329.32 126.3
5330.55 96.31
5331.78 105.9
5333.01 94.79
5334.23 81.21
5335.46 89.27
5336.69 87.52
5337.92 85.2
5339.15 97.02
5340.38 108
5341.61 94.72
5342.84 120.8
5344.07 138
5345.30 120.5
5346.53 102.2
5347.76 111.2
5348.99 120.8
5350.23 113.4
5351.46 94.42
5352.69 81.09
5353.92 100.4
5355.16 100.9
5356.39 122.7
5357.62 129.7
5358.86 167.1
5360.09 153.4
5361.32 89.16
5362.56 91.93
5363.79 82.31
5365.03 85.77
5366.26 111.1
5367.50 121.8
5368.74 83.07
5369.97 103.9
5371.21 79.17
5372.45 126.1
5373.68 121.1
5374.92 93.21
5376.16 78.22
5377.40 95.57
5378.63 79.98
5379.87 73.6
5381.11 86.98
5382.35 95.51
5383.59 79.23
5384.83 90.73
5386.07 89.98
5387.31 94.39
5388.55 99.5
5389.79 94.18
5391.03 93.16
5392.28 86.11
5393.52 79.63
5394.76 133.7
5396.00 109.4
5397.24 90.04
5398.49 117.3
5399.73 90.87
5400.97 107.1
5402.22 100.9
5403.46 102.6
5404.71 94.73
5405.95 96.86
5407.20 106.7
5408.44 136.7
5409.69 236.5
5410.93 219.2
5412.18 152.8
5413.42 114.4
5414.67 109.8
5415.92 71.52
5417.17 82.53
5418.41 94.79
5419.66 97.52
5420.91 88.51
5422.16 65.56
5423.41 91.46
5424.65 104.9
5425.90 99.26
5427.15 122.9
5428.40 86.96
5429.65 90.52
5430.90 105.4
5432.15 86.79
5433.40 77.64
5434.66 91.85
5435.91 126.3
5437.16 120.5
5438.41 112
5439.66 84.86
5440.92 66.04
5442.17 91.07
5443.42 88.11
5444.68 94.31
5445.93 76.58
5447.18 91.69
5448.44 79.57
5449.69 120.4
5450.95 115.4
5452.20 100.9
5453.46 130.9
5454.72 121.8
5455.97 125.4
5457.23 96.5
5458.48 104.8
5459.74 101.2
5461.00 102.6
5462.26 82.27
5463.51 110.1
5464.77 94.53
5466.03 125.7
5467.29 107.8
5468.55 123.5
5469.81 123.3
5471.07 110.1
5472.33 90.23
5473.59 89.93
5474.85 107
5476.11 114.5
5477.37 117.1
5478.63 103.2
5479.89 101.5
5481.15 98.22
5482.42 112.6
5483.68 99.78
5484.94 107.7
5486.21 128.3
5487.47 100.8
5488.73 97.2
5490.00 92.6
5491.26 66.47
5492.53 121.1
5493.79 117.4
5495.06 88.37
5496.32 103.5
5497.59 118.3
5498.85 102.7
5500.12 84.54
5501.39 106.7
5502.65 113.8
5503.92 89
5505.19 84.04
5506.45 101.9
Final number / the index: 106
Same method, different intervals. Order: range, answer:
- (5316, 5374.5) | 104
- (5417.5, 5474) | 100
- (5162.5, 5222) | 103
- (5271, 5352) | 99.2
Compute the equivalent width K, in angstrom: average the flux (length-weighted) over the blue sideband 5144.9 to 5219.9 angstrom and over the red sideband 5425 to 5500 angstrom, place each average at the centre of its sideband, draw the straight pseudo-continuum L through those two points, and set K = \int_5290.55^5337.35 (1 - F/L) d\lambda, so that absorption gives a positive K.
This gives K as 0.65 angstrom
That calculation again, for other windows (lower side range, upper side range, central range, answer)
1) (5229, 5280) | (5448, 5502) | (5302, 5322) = 0.09 angstrom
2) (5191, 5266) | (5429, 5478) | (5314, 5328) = 0.97 angstrom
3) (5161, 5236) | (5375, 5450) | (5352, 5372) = -1.11 angstrom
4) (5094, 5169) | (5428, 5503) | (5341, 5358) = -1.24 angstrom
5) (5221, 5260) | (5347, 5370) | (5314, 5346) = 2.32 angstrom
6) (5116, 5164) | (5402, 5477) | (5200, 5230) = 1.16 angstrom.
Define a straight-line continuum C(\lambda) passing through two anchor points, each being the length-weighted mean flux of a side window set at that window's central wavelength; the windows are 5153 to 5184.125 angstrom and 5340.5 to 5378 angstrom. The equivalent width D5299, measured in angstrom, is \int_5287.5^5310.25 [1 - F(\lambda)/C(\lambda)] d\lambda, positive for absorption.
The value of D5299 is -0.4 angstrom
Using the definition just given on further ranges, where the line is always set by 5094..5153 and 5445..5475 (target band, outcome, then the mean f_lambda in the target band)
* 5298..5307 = -0.1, 106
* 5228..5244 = 1.6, 94.4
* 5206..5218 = 0.9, 96.3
